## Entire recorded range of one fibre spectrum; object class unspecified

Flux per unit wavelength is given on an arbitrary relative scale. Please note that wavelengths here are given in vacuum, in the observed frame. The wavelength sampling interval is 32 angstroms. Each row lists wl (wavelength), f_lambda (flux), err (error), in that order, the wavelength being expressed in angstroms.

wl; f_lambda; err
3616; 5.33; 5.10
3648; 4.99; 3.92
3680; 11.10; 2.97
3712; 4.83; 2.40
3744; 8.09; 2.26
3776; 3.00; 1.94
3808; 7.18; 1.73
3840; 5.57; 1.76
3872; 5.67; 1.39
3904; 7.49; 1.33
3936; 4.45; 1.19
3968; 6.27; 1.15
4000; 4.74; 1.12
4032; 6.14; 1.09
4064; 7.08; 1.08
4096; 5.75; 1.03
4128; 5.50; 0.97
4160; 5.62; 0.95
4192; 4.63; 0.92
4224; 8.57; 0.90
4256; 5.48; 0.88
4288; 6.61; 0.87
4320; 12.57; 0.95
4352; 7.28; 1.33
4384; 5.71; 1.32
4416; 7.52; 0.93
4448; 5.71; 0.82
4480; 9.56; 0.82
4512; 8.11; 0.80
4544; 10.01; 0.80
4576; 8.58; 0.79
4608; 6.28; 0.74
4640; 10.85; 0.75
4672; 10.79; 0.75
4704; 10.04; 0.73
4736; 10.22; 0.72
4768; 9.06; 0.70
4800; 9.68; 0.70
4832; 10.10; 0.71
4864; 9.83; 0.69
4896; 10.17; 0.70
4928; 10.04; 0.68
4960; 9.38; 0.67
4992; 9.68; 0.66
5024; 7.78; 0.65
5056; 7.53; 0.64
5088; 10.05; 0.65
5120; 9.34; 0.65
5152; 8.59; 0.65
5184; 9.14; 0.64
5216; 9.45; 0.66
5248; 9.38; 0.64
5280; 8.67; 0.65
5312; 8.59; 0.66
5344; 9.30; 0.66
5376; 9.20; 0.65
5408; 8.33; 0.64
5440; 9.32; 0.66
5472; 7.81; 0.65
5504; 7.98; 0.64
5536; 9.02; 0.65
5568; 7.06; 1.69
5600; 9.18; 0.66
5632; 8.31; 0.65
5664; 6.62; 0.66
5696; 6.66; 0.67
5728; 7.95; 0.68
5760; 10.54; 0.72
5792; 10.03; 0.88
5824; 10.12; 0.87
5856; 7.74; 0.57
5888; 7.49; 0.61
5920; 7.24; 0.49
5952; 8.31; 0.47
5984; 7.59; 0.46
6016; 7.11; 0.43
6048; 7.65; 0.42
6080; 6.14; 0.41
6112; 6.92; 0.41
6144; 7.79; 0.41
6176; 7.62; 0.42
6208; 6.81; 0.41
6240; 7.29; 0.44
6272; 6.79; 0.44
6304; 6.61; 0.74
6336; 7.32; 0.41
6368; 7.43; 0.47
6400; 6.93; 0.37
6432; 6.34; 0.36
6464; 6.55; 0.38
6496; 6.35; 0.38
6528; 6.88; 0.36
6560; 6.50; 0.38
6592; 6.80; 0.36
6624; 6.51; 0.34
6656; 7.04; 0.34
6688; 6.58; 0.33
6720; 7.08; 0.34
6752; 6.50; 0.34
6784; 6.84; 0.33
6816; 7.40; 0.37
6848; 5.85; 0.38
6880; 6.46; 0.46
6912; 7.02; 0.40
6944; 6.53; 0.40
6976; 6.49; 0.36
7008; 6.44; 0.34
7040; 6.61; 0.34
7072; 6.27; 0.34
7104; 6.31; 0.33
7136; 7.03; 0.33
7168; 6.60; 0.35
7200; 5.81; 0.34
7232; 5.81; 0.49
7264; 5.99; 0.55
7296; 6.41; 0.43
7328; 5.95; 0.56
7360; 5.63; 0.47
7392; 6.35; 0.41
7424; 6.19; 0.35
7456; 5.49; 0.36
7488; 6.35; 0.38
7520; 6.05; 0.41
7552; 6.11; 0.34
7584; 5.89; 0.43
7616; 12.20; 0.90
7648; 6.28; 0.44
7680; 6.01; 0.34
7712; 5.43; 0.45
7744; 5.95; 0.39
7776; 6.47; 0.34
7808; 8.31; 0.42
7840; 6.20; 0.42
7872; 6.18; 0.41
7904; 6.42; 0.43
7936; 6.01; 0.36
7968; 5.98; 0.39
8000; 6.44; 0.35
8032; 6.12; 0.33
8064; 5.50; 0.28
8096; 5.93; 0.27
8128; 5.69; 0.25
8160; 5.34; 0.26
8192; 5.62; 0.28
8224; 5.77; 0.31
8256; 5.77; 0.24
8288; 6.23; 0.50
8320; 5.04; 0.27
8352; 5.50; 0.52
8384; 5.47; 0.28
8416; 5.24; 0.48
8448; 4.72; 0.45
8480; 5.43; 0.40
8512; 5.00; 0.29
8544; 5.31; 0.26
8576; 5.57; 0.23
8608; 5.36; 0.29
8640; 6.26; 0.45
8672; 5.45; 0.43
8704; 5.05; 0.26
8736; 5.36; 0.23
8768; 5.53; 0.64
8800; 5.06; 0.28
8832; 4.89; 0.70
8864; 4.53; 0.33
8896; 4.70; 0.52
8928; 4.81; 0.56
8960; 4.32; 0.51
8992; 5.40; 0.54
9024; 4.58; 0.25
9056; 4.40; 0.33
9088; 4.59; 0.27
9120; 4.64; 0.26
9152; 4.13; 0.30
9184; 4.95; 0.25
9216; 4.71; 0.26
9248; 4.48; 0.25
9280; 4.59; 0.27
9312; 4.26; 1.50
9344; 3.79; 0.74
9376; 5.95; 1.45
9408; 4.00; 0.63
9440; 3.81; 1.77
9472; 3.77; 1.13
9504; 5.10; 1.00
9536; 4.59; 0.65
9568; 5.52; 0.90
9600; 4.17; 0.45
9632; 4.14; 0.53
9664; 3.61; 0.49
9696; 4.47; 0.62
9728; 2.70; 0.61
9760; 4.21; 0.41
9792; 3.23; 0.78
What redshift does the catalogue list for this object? 0.16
